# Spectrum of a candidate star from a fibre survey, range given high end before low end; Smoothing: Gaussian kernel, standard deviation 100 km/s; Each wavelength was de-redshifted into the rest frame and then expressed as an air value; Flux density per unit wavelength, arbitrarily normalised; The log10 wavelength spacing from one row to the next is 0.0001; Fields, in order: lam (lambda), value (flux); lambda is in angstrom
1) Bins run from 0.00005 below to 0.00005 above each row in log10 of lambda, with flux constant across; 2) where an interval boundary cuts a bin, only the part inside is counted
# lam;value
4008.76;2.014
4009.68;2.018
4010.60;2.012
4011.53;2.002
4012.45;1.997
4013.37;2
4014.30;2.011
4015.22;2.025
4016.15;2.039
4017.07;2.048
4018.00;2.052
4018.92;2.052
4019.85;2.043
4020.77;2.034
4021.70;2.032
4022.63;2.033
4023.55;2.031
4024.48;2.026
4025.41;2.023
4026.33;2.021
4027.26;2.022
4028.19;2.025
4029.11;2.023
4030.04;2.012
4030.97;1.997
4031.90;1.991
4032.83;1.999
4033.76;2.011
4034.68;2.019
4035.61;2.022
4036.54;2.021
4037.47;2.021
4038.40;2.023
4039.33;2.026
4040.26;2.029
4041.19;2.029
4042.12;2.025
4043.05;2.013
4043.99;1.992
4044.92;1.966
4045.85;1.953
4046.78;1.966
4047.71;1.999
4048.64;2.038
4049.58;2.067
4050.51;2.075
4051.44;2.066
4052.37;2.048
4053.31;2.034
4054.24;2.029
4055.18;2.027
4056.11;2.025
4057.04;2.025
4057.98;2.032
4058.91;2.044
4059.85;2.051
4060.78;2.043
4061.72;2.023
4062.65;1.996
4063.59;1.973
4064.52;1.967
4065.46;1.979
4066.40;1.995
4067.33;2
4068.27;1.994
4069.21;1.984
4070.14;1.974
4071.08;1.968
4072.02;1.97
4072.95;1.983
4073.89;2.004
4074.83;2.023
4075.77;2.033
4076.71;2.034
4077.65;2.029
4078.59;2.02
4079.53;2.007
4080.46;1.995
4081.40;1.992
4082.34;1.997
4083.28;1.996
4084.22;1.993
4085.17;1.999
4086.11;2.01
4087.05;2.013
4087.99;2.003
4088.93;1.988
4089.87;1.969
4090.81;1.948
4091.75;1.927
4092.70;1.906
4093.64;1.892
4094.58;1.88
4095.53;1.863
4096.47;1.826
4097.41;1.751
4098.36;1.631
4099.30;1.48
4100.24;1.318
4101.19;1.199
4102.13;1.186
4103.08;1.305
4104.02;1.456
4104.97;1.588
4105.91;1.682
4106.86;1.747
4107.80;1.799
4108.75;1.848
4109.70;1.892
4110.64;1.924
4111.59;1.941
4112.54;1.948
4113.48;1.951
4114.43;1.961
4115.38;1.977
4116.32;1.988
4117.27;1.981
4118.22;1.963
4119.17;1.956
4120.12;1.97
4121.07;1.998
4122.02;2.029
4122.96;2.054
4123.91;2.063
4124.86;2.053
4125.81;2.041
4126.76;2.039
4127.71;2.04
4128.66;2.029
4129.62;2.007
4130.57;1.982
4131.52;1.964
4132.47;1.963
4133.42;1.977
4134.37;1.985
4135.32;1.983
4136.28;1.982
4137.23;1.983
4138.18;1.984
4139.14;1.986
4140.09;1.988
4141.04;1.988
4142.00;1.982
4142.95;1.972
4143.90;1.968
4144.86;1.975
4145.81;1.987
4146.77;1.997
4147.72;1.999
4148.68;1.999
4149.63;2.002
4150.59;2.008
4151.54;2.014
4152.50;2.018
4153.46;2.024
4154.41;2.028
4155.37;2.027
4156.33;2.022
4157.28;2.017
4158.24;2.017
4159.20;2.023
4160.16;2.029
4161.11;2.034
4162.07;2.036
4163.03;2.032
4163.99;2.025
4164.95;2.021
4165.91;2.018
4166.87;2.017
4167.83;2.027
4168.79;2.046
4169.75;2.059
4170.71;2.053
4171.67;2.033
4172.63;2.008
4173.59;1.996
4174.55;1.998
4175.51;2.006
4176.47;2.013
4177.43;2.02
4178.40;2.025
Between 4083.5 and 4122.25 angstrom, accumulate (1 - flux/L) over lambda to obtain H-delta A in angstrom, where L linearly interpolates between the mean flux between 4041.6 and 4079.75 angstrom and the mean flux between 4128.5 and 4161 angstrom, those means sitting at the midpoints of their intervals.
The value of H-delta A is 3.5 angstrom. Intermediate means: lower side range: 2.01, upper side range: 2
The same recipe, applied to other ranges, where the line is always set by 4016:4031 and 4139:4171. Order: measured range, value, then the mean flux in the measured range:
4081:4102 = 2.0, 1.83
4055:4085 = 0.3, 2.01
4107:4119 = 0.5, 1.93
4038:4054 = 0.1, 2.02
